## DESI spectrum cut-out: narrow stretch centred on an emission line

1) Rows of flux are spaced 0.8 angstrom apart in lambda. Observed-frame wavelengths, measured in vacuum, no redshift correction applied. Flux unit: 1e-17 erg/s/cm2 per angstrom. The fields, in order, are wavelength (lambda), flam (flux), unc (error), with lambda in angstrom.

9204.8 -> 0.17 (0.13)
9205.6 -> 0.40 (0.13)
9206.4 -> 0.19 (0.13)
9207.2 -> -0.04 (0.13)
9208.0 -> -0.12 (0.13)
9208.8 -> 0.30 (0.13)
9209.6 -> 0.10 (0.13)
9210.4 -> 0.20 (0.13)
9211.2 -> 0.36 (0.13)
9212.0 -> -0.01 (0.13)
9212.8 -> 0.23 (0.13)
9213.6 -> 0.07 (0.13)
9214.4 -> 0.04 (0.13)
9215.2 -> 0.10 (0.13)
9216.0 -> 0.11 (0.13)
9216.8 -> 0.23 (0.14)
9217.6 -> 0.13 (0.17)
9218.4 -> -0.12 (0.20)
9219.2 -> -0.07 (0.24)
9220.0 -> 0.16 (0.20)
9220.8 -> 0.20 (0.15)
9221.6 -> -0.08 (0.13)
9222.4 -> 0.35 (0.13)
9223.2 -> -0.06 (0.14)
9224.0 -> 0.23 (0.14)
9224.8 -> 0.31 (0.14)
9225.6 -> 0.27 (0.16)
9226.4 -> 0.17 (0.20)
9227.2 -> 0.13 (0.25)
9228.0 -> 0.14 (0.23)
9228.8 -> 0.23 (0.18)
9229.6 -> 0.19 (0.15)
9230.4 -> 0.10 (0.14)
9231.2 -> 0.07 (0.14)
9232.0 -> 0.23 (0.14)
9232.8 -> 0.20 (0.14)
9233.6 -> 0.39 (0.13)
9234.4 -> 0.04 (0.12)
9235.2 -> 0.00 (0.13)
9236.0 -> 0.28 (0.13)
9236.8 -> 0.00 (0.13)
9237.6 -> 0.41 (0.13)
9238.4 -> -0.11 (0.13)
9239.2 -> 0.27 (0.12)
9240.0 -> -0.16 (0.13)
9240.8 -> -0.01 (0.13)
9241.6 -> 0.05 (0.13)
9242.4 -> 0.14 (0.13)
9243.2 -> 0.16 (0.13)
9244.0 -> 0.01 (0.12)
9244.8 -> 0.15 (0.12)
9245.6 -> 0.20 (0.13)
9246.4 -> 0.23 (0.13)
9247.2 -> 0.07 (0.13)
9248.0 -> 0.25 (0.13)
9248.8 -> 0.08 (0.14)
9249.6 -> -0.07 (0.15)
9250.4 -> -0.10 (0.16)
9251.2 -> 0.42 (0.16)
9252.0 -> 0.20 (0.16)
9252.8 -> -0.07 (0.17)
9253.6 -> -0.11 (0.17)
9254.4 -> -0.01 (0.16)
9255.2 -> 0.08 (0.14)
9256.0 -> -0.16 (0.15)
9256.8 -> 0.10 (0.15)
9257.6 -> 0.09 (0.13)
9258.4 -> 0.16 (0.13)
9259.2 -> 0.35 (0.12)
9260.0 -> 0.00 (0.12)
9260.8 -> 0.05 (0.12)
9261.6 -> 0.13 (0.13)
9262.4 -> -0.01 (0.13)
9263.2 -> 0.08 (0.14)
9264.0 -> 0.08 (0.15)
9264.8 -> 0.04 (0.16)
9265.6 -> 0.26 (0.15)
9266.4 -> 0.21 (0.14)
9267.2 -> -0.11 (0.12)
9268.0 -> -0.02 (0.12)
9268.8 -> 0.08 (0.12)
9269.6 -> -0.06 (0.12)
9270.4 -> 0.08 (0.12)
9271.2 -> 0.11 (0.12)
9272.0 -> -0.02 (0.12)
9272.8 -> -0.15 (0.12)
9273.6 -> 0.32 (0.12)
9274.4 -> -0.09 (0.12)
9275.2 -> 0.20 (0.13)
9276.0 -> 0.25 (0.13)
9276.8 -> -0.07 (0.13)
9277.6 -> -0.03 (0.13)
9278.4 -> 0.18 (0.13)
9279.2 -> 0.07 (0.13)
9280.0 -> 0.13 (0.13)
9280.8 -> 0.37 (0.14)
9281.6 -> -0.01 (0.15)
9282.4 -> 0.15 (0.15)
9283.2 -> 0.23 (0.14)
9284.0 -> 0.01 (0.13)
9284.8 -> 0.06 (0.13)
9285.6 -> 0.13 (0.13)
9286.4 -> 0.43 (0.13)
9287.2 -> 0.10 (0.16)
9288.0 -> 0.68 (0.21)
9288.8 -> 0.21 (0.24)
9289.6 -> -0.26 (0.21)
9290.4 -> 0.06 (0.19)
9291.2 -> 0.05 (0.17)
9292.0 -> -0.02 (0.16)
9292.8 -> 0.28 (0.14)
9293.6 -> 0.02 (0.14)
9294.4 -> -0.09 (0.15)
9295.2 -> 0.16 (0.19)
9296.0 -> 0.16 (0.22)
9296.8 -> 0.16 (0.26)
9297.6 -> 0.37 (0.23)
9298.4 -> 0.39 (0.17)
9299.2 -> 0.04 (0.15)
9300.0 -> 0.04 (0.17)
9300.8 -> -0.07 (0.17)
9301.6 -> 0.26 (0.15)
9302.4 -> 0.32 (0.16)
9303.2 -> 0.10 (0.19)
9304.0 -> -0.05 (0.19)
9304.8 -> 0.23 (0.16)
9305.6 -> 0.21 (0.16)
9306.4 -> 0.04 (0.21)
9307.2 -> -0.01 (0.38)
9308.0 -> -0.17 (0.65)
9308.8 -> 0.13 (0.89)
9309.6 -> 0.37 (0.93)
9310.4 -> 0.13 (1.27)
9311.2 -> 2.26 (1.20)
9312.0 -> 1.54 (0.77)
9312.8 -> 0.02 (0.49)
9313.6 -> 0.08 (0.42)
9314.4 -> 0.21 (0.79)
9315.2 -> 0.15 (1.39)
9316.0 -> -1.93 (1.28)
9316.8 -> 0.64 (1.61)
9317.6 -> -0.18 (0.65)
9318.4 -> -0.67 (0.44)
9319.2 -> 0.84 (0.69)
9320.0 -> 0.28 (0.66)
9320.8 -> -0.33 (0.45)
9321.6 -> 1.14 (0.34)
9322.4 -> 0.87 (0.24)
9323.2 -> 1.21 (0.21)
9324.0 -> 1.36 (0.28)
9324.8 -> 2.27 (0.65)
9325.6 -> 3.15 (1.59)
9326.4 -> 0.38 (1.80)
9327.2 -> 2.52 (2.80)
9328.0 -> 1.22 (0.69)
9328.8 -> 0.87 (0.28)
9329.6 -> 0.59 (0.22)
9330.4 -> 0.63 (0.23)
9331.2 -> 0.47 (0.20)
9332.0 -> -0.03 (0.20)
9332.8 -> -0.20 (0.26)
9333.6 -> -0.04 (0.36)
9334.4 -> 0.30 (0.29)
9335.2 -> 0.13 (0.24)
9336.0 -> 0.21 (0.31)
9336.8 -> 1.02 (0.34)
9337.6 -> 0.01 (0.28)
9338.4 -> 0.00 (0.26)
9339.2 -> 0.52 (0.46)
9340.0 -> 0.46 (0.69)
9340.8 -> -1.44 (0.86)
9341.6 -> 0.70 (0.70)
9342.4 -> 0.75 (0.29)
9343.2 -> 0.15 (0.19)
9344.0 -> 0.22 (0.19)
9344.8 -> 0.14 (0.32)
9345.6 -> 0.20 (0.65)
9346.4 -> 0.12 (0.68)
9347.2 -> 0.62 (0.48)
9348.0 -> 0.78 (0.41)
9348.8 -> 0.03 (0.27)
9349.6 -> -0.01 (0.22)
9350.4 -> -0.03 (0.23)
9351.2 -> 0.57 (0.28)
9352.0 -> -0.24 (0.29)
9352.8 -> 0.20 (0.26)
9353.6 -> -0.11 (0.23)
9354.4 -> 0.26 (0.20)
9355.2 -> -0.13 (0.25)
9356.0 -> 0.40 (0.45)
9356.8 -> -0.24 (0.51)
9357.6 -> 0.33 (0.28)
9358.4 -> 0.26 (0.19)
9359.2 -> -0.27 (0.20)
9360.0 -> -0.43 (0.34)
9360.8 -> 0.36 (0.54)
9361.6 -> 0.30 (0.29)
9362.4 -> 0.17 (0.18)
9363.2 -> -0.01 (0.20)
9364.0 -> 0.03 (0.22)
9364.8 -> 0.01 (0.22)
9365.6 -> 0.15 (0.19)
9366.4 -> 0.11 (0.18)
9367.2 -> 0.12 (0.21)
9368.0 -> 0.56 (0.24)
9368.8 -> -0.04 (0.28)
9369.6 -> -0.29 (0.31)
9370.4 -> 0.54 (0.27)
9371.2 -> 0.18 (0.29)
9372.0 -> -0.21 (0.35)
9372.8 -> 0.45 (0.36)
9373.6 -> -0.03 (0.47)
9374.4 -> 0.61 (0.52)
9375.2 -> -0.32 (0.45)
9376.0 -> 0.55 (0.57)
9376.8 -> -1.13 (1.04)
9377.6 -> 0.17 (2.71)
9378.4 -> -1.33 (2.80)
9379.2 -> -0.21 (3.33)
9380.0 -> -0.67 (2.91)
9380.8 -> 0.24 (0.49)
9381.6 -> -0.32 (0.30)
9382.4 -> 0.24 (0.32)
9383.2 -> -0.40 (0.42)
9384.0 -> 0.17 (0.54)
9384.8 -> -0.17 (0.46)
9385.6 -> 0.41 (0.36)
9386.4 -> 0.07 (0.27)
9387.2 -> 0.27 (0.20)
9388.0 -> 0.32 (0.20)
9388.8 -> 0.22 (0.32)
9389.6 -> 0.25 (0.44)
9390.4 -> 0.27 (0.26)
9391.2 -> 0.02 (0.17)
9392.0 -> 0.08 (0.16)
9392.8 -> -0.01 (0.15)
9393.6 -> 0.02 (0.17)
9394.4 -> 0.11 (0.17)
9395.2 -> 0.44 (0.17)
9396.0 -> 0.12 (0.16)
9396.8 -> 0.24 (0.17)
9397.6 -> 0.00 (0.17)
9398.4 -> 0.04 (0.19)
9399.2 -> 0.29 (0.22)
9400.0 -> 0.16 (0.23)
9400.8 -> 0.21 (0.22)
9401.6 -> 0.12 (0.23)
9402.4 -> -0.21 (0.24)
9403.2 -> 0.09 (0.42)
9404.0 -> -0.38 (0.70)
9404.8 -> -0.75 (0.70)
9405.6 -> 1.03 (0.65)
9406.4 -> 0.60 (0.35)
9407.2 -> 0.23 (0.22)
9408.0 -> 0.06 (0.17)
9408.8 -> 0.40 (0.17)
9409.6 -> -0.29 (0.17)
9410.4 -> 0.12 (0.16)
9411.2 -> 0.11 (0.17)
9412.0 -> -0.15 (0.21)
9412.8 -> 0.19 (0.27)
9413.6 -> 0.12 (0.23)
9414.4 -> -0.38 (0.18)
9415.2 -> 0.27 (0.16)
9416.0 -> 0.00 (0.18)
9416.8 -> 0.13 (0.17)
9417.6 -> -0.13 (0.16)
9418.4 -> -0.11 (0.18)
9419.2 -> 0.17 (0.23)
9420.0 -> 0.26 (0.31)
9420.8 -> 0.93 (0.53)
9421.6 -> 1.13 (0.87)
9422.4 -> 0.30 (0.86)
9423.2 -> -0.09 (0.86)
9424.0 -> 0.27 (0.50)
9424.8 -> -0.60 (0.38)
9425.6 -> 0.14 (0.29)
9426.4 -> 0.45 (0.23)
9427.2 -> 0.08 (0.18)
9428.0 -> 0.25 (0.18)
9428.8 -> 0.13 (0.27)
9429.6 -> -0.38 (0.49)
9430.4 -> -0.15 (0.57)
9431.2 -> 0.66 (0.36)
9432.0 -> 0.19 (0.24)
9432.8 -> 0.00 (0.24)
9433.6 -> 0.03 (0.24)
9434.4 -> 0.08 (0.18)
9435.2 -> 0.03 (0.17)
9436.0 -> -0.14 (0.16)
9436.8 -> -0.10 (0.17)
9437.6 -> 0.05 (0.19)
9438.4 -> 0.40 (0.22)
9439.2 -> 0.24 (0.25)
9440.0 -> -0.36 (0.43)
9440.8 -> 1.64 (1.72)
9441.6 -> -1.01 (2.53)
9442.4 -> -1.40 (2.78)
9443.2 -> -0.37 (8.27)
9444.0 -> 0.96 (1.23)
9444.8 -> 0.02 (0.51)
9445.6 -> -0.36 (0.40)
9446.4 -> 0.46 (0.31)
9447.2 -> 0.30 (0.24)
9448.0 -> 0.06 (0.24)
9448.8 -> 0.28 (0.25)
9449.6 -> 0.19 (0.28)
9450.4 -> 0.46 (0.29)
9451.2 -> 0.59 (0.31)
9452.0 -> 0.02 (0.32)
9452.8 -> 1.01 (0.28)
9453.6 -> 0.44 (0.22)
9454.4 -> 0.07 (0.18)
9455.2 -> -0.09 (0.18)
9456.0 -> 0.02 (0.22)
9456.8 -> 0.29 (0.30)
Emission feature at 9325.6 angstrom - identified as Hbeta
